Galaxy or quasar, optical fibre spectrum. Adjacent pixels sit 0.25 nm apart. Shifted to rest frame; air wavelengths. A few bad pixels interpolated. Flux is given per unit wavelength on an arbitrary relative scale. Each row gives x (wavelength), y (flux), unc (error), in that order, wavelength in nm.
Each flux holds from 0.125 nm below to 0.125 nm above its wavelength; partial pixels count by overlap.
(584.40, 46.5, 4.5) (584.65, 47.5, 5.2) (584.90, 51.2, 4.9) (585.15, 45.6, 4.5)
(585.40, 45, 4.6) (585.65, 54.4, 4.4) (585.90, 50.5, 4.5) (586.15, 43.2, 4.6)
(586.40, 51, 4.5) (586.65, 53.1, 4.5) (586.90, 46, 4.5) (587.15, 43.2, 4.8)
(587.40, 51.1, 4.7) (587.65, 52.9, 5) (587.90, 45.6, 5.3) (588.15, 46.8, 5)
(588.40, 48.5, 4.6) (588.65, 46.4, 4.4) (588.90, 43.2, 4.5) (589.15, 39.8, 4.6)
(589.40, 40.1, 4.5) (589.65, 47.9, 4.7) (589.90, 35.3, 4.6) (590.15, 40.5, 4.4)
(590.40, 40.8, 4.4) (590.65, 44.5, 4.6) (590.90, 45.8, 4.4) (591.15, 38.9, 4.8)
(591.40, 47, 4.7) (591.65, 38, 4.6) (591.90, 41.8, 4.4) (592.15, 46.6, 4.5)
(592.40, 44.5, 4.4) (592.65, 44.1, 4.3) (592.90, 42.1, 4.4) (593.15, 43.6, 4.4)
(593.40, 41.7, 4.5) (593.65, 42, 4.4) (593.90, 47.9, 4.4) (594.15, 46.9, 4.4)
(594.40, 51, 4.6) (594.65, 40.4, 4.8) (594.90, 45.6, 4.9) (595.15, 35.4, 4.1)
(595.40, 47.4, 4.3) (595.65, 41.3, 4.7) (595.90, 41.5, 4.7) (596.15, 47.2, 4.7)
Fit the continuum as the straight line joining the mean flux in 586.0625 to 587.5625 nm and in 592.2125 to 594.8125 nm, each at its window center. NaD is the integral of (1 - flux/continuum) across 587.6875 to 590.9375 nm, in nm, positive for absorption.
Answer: 0.219 nm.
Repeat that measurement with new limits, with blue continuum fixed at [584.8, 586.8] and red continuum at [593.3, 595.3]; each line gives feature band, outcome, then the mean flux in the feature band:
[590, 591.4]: 0.11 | 42.4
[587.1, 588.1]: -0.01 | 48.5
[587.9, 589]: 0.03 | 46.2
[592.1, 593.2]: 0.02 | 44.1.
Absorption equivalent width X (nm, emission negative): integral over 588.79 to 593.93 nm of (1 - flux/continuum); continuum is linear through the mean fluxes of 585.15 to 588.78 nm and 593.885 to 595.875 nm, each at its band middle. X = 0.38 nm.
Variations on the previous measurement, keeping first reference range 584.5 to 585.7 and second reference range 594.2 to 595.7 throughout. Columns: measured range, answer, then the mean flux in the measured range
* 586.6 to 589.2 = 0.004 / 47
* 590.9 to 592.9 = 0.093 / 43.1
